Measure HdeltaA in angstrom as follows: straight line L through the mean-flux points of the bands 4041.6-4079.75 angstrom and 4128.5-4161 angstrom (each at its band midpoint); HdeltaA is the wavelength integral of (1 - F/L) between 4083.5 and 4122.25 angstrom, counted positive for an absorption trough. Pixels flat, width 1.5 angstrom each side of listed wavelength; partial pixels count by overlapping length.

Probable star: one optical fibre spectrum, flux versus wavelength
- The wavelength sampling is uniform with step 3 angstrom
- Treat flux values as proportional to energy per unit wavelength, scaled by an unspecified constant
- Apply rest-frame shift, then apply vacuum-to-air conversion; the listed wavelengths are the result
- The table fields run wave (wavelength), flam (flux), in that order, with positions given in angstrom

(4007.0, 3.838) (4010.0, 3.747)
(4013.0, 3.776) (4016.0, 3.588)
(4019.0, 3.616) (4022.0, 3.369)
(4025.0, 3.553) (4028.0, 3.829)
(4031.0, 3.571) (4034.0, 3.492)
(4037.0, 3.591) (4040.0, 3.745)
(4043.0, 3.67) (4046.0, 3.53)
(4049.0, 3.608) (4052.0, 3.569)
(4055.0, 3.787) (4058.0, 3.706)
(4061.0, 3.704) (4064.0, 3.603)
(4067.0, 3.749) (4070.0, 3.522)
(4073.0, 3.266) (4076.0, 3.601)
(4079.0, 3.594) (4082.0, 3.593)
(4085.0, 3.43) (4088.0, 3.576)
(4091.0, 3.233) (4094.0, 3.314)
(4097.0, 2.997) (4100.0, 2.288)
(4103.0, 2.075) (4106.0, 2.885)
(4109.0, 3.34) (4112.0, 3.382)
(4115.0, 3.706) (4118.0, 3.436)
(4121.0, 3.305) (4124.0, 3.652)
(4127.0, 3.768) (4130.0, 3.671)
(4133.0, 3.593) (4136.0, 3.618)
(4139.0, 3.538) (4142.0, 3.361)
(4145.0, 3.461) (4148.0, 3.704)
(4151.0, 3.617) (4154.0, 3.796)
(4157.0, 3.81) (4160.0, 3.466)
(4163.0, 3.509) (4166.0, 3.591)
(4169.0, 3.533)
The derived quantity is 4.9 angstrom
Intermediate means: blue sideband 3.61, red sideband 3.61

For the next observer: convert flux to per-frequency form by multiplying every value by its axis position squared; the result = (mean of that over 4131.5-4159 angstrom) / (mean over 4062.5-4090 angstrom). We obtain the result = 1.1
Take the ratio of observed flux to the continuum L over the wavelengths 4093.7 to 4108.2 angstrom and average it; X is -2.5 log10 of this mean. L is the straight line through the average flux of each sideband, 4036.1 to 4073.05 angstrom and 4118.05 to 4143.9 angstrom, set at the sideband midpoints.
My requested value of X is 0.31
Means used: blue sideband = 3.63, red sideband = 3.55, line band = 2.69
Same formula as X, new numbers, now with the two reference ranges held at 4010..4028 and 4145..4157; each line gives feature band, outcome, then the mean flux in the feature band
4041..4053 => 0.01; 3.6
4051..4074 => 0.01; 3.62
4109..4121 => 0.06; 3.46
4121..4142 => 0.02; 3.6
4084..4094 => 0.08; 3.4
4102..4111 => 0.28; 2.84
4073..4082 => 0.03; 3.54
